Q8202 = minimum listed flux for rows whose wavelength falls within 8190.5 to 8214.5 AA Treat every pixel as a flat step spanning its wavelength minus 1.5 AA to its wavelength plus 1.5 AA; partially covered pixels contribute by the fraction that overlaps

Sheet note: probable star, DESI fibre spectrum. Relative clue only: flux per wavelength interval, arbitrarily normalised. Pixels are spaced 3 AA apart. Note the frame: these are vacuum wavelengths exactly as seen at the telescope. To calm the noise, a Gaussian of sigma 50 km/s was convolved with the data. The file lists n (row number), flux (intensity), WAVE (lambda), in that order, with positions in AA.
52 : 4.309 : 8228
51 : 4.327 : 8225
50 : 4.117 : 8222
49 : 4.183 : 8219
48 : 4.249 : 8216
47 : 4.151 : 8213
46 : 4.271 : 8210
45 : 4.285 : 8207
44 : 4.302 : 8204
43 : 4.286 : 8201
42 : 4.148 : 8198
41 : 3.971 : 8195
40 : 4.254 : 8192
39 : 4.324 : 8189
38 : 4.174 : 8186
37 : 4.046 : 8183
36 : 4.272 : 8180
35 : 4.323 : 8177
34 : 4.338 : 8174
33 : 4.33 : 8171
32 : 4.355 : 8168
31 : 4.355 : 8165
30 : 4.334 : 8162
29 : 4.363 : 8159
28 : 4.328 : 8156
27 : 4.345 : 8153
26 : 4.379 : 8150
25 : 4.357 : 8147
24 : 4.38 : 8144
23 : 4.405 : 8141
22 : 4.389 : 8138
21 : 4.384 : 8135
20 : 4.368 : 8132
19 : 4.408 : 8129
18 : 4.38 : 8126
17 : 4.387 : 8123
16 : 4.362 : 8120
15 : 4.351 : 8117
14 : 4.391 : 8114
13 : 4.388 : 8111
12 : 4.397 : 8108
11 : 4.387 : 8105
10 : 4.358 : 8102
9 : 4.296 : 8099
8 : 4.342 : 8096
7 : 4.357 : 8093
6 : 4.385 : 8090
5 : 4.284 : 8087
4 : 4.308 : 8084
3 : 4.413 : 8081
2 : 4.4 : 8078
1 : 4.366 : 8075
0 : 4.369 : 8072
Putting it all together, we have 3.971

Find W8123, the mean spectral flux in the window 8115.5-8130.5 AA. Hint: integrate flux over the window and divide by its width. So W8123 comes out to 4.38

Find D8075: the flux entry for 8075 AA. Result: 4.366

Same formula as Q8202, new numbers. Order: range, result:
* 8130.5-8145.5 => 4.368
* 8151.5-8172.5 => 4.328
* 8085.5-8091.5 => 4.284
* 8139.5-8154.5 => 4.345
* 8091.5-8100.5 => 4.296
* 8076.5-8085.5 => 4.308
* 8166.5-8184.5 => 4.046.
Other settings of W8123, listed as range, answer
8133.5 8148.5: 4.38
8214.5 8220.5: 4.22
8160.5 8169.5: 4.35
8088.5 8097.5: 4.36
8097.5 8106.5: 4.35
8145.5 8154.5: 4.36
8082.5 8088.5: 4.3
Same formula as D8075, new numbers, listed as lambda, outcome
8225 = 4.327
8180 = 4.272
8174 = 4.338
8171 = 4.33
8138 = 4.389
